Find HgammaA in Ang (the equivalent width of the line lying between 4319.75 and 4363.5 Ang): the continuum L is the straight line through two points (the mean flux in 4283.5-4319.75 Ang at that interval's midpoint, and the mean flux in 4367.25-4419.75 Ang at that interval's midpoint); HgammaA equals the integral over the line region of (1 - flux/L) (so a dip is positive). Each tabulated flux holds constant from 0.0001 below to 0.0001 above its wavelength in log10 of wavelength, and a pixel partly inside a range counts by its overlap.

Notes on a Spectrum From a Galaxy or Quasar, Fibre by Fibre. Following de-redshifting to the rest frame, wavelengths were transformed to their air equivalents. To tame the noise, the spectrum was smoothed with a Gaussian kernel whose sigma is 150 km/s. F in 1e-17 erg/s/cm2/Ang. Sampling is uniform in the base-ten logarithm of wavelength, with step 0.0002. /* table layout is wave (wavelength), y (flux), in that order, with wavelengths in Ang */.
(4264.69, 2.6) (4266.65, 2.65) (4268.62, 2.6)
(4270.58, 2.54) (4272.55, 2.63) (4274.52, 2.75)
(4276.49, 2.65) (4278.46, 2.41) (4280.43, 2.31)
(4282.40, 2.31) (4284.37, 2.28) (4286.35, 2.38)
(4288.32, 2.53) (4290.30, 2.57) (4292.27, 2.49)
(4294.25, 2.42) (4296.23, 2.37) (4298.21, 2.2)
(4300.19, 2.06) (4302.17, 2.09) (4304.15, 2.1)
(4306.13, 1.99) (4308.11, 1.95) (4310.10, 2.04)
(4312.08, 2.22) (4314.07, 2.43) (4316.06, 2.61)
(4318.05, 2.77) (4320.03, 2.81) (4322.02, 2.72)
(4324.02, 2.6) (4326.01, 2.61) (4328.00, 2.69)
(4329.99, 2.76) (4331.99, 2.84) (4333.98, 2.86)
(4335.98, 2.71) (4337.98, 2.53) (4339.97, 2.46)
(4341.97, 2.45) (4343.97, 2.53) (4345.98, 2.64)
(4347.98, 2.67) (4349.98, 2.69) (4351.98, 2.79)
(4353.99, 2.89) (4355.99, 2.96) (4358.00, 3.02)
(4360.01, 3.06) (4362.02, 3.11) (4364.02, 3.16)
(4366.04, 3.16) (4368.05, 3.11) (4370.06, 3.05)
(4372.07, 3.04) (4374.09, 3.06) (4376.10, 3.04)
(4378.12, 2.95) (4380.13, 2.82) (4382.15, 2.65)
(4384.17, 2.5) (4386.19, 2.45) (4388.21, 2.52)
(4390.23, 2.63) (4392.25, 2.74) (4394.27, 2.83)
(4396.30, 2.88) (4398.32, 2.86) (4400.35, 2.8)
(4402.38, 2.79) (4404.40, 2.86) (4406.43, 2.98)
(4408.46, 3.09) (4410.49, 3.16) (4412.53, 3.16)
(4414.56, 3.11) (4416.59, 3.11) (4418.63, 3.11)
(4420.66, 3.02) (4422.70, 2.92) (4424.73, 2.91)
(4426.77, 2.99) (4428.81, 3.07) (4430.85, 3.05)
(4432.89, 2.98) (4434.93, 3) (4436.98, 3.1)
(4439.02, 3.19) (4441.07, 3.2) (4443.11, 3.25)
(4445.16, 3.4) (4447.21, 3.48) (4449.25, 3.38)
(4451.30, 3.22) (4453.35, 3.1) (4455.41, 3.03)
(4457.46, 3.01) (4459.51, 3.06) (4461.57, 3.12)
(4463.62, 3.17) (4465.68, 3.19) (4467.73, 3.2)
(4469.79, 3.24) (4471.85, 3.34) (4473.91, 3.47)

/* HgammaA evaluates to -3.08 Ang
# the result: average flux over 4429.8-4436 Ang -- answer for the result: 3.01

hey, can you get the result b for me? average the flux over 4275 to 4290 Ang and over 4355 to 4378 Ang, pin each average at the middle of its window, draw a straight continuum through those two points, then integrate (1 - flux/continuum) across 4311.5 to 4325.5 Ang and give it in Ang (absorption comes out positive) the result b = 0.5 Ang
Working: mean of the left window 2.43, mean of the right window 3.06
